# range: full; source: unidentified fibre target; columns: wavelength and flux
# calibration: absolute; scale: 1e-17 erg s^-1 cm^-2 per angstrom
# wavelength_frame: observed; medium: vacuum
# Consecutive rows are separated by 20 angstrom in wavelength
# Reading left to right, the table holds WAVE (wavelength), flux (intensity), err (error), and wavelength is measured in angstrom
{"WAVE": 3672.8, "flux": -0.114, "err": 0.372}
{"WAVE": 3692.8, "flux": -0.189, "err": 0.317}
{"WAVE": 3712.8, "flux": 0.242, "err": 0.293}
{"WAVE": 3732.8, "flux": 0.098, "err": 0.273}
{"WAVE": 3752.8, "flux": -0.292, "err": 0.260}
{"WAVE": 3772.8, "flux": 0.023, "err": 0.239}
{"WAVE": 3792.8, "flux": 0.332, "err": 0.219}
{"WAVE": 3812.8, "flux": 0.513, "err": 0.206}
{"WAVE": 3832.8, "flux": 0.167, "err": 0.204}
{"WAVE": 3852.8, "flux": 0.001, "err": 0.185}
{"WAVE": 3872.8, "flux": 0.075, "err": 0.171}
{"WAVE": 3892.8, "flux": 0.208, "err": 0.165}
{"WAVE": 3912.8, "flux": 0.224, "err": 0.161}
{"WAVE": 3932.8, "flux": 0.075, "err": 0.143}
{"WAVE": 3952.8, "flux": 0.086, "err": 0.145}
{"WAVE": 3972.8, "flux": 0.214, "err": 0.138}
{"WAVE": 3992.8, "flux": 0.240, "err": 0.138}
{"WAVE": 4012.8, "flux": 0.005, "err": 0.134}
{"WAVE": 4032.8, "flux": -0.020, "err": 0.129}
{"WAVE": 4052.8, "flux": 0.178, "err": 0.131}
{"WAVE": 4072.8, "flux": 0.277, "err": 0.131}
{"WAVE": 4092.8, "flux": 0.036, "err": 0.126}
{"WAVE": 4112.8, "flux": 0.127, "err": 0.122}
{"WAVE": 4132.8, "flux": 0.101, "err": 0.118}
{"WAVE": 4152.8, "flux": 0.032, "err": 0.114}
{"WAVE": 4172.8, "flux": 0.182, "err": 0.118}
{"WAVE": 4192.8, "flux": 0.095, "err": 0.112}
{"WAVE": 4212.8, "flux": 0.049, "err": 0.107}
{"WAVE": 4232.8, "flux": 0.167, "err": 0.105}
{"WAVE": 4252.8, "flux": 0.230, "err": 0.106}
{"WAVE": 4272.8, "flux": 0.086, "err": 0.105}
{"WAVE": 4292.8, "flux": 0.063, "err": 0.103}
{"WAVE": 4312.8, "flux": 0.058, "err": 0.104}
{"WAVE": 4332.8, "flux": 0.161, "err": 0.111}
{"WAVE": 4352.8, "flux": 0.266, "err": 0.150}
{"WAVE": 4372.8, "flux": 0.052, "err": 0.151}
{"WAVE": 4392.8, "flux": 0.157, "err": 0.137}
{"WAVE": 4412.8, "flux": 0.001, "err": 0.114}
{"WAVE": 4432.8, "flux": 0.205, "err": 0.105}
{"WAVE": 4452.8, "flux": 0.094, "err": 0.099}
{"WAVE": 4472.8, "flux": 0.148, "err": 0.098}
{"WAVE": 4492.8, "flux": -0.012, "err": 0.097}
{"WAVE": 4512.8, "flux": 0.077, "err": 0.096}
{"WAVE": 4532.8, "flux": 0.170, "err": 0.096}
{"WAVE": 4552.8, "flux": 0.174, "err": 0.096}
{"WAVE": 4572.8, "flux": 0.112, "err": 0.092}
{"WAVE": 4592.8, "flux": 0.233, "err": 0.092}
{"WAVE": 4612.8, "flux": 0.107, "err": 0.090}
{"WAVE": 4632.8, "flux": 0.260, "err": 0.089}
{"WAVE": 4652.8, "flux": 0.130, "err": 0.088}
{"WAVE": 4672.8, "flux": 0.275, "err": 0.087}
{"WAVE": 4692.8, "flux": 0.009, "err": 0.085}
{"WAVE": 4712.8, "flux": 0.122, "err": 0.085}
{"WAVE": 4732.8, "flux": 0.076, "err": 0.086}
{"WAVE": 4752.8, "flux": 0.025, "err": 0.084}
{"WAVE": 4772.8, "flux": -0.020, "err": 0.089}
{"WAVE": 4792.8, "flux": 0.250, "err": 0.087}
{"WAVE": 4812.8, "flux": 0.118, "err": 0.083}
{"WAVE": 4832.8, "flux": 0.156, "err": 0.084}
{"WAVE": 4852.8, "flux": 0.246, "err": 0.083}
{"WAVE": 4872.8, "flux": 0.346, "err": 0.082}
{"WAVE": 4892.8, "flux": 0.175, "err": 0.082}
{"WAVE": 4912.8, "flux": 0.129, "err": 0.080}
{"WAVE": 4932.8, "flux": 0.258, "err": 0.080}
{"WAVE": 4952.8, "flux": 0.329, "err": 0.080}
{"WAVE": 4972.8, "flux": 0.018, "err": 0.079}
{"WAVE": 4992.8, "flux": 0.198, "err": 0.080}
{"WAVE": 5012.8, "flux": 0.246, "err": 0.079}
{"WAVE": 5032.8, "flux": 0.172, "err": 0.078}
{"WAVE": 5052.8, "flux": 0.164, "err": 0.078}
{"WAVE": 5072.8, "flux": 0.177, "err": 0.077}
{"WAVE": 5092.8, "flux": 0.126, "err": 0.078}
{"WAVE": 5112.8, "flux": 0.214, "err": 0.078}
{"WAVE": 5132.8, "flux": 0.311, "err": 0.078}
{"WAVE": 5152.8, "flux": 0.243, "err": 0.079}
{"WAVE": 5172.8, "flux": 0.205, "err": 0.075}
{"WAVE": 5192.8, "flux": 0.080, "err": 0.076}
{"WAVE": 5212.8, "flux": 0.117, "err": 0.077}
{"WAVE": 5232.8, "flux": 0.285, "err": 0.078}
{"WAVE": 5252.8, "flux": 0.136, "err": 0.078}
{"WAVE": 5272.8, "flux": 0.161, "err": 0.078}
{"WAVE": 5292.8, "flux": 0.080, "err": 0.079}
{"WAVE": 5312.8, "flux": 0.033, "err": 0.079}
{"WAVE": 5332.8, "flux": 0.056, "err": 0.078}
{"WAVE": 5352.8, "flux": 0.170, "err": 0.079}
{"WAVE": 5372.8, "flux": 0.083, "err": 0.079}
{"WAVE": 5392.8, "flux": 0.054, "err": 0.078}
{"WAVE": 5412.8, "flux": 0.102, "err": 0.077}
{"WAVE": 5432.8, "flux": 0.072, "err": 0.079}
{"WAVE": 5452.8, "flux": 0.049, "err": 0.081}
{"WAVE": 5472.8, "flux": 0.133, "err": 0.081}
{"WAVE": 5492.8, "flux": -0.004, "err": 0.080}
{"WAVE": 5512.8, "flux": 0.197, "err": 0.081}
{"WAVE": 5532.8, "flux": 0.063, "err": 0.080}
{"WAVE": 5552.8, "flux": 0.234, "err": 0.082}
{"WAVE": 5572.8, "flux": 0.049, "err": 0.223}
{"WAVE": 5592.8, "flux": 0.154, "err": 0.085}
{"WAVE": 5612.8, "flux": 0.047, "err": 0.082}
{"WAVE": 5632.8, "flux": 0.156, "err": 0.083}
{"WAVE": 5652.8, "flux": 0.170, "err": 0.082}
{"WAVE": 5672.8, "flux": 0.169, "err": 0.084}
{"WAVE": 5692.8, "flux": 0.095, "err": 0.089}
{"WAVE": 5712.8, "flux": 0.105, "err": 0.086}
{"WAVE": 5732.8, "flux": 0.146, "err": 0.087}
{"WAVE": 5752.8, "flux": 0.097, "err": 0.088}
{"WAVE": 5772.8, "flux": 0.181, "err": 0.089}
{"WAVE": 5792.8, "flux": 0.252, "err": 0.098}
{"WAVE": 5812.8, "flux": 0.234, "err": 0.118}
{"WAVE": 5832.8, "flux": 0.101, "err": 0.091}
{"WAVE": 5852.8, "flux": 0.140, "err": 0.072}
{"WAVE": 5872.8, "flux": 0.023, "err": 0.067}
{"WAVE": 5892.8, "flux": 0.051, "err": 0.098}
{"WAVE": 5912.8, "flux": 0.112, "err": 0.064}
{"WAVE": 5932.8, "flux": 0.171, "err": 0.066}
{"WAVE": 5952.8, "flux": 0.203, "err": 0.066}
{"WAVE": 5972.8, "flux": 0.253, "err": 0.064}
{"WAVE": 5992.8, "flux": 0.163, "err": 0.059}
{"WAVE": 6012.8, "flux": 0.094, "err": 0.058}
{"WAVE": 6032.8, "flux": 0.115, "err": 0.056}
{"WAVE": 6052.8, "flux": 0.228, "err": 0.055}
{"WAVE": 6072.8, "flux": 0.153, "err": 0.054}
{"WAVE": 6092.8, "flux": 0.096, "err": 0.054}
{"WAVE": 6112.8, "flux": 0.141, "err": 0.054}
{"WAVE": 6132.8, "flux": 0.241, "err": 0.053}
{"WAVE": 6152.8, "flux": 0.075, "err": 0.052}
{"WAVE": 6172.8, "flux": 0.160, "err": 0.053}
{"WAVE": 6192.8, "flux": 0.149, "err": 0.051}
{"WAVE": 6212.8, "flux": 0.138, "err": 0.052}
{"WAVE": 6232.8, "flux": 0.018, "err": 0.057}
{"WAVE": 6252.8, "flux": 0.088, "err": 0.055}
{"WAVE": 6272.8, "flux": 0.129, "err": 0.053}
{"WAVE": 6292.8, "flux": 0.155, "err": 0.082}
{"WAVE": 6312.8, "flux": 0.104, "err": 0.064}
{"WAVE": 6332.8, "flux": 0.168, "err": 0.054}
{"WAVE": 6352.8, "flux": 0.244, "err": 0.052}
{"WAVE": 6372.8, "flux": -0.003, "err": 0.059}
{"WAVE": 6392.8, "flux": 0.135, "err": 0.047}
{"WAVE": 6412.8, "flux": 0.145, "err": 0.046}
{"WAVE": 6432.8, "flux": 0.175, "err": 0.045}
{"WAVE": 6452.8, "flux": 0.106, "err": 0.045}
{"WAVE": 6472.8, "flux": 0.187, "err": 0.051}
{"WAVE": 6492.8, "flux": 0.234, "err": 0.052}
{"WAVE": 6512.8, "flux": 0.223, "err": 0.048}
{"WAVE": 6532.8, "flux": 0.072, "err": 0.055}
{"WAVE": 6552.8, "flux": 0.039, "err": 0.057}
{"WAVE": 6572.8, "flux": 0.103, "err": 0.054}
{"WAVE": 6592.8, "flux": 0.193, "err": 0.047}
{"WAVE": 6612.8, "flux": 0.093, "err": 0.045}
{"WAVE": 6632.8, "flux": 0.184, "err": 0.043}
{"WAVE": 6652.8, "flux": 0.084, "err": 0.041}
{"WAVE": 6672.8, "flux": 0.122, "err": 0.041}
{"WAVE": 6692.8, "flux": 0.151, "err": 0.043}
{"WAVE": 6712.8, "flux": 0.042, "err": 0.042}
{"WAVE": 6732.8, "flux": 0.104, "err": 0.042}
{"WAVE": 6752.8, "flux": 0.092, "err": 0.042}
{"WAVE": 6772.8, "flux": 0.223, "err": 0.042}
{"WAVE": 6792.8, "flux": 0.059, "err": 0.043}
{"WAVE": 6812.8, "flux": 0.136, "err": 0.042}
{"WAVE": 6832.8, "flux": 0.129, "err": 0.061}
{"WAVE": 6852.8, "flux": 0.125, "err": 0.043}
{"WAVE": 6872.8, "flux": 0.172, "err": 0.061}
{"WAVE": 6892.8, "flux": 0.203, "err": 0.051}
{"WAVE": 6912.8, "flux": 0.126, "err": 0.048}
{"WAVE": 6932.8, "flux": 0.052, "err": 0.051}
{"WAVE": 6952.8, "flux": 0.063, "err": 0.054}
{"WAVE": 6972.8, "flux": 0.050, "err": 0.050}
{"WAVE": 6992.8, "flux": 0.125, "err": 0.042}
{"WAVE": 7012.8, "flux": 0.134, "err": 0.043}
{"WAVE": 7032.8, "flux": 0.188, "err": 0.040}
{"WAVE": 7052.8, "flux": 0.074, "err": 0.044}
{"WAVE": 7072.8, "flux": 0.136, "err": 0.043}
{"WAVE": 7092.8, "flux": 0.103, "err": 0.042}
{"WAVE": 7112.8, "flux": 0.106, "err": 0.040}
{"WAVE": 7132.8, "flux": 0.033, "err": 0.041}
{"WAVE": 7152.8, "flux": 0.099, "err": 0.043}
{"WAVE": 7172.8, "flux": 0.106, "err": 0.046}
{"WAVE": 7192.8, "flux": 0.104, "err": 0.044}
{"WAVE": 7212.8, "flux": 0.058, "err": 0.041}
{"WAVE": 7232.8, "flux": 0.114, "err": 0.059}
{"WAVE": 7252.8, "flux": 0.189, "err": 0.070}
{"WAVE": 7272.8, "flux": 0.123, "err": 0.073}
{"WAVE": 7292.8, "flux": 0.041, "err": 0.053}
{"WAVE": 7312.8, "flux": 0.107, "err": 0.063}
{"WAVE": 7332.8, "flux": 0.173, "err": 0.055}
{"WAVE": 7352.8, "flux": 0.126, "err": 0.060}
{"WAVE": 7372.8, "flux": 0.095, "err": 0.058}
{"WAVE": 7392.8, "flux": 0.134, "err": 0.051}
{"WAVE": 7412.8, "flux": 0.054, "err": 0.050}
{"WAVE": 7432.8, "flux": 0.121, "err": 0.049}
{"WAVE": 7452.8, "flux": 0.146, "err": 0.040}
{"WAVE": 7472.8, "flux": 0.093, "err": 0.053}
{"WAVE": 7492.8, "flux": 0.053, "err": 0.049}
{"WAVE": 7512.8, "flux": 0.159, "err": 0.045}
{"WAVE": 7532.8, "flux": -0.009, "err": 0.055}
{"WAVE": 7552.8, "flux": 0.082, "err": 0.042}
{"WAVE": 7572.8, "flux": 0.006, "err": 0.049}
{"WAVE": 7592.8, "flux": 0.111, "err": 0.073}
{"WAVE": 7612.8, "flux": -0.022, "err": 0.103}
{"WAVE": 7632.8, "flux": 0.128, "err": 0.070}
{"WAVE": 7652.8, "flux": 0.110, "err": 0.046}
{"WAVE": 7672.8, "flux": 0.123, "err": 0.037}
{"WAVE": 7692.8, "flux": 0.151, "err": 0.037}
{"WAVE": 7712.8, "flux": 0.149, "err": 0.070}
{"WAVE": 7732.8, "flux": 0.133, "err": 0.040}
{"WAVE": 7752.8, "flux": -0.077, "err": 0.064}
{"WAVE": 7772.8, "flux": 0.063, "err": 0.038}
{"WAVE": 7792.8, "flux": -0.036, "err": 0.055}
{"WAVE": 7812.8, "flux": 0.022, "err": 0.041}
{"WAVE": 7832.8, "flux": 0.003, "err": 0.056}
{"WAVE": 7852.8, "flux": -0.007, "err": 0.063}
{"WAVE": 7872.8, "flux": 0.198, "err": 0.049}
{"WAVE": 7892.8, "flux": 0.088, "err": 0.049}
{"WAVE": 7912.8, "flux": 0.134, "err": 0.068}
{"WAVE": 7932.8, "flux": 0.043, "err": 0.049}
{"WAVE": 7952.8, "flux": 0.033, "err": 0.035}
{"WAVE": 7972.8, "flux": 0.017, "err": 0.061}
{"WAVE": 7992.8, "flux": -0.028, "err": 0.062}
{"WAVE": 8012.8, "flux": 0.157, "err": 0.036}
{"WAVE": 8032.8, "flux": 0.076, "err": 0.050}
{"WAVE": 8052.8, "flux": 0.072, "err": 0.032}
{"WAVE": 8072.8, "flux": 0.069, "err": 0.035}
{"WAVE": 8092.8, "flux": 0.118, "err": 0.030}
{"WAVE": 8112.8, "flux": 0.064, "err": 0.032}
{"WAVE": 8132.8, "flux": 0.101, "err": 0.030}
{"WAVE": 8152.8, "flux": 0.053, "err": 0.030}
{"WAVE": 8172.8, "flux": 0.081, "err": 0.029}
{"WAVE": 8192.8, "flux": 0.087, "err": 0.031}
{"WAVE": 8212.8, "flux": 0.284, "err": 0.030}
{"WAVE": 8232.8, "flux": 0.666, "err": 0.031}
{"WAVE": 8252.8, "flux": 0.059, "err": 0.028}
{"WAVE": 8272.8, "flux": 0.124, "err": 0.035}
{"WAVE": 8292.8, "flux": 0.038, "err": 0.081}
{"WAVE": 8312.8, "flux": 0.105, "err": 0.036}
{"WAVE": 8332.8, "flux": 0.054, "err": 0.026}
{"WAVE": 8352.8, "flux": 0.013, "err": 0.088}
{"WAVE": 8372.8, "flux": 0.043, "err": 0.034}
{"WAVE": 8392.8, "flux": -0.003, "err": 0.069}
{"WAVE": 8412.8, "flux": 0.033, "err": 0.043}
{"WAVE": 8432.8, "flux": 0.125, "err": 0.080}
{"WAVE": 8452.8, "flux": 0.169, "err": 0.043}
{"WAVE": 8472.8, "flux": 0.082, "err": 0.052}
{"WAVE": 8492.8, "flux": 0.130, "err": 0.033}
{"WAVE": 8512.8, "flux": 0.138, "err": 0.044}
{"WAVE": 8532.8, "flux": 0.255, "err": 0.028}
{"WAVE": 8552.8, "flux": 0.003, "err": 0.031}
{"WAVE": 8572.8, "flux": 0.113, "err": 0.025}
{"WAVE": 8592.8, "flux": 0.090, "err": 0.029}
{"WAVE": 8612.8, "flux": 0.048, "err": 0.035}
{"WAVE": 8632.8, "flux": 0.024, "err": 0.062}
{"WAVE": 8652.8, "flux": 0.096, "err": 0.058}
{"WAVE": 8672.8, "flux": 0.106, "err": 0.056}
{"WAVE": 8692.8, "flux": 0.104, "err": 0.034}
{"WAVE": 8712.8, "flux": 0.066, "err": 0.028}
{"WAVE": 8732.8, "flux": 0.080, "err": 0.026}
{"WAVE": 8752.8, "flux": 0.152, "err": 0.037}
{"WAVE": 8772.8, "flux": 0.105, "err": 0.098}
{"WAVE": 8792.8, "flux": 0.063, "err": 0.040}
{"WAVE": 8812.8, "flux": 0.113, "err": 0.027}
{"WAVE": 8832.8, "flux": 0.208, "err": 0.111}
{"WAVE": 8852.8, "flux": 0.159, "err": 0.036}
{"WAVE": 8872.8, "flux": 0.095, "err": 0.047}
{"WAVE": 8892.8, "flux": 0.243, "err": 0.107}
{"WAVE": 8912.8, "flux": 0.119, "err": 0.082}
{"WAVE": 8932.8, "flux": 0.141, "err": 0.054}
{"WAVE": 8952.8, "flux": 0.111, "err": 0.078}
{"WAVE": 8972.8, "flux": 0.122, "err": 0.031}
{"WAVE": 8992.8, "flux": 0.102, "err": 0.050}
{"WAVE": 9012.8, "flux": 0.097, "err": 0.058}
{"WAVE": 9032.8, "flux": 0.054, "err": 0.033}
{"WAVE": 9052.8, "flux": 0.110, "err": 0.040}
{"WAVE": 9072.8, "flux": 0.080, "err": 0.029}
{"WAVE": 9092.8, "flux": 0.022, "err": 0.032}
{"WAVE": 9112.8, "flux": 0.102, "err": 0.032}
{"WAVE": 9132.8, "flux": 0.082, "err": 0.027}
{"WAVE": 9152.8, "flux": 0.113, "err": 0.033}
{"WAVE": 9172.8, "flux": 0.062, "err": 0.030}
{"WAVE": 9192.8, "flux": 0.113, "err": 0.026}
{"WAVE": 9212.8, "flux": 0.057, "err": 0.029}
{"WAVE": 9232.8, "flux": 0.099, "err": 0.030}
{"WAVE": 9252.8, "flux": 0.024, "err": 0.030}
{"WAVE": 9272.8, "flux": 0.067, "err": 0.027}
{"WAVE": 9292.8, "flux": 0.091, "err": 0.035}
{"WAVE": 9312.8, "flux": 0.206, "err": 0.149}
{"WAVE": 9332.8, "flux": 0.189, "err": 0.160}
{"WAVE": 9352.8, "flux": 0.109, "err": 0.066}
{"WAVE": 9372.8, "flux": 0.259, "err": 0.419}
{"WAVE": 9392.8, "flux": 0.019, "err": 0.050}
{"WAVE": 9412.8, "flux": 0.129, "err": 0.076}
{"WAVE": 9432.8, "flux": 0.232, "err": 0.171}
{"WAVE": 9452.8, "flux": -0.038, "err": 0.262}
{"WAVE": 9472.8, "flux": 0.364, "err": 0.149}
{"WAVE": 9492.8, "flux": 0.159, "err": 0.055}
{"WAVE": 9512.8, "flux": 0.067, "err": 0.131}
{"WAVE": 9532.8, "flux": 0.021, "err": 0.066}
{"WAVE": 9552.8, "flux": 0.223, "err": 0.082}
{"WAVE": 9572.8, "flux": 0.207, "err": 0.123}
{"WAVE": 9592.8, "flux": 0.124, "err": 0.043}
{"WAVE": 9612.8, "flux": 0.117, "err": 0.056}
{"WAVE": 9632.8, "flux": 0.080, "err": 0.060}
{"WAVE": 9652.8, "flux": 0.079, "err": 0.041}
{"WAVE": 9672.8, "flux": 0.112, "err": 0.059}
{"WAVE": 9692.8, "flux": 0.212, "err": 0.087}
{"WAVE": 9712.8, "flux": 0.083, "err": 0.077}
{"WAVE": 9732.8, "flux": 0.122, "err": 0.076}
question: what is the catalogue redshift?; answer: 1.21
